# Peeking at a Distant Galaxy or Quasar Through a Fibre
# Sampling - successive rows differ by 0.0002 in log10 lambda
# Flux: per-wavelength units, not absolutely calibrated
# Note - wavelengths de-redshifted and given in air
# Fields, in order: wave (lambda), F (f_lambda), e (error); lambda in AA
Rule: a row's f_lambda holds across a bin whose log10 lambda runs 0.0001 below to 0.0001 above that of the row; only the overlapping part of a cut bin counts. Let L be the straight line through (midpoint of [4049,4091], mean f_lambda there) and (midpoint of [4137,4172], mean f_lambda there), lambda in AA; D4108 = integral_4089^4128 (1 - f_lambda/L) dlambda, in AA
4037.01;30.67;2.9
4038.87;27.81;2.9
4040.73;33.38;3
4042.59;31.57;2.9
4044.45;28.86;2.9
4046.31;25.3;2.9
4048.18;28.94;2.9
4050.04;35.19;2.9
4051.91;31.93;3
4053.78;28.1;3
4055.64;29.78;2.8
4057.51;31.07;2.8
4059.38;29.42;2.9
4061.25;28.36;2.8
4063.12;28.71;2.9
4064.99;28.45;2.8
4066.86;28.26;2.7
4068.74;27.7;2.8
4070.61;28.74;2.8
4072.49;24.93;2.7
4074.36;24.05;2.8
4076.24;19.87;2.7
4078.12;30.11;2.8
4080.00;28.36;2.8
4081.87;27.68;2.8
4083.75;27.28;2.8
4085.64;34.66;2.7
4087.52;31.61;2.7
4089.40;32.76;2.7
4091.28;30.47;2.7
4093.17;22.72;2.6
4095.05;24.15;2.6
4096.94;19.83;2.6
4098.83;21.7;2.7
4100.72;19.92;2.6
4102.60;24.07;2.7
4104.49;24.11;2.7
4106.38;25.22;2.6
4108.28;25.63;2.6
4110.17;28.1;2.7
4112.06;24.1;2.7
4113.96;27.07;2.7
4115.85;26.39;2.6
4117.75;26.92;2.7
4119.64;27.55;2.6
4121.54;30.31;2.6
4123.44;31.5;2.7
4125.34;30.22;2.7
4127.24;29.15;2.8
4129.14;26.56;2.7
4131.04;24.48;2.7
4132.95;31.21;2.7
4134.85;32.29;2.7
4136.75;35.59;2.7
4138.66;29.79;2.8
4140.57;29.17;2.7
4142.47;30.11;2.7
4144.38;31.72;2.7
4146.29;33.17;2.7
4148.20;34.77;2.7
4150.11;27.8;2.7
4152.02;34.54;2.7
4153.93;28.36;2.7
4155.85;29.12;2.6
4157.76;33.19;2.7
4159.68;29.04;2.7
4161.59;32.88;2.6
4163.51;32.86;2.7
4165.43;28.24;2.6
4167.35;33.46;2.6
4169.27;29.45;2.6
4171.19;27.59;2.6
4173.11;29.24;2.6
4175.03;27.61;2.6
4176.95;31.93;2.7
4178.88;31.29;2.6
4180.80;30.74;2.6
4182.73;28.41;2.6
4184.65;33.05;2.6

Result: 4.8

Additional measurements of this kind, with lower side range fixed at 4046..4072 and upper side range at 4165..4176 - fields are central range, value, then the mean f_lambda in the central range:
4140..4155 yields -1.0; 31.2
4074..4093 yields 0.5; 28.6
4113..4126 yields 0.3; 28.5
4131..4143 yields -0.6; 30.8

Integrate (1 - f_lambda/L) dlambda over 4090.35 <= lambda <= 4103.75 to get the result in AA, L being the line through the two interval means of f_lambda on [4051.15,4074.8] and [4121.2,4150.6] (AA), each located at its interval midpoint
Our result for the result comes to 2.8 AA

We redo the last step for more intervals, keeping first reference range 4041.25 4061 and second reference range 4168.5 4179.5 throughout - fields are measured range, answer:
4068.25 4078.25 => 1.5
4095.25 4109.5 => 3.2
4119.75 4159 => -1.3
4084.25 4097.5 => 0.7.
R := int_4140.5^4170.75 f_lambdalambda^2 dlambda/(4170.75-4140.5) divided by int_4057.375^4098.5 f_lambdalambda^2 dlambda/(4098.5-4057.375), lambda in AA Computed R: 1.17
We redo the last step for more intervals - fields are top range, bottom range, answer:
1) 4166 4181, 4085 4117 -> 1.20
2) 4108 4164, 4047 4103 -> 1.11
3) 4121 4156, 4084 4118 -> 1.19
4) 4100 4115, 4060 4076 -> 0.94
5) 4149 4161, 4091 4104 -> 1.37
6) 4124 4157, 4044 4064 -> 1.07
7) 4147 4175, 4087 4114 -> 1.25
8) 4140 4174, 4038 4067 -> 1.09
